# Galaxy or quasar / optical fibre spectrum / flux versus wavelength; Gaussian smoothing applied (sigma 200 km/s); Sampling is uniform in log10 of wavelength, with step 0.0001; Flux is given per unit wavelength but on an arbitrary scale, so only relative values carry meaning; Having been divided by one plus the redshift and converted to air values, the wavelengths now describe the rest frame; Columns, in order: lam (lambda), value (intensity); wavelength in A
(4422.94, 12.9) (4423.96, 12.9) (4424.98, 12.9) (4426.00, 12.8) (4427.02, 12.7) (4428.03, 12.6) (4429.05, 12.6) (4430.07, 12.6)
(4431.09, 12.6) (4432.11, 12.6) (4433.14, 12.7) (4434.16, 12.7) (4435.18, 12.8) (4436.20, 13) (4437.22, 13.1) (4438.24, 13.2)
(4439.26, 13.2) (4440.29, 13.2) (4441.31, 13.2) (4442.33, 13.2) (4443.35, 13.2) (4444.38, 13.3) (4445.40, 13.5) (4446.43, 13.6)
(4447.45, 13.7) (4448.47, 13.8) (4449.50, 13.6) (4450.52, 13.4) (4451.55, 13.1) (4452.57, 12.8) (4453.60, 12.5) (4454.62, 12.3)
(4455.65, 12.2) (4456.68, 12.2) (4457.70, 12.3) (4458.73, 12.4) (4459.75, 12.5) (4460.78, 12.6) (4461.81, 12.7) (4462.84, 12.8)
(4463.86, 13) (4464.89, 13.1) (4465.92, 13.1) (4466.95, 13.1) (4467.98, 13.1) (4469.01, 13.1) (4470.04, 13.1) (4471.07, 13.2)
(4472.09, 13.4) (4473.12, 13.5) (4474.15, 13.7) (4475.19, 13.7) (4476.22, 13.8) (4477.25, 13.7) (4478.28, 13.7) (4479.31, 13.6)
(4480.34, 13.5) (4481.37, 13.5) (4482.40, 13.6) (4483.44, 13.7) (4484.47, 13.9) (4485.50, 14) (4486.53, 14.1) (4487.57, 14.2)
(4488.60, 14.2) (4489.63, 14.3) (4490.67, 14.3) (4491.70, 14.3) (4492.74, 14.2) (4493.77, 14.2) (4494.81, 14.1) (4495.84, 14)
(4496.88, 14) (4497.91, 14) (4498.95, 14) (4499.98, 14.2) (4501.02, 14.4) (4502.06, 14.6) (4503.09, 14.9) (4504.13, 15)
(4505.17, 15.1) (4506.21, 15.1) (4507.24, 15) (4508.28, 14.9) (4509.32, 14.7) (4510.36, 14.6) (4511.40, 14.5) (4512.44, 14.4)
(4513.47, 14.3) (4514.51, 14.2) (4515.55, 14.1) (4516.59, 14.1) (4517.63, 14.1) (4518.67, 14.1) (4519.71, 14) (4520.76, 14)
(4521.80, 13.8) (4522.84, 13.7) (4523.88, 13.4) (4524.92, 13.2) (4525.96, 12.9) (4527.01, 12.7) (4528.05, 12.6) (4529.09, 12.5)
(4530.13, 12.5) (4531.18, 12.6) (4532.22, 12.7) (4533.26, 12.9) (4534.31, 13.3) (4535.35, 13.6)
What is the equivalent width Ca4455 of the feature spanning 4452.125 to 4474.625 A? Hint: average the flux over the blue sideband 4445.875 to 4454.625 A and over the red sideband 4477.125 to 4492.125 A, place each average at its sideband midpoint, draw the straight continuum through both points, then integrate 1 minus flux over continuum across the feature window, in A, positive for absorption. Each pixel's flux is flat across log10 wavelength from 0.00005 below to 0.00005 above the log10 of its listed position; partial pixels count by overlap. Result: 1.1 A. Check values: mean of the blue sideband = 13.3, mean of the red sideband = 13.9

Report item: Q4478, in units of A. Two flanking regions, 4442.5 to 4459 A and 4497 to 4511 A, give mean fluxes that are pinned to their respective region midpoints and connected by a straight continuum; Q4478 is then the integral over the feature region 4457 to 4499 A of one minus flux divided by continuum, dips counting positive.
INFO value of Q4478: 0.9 A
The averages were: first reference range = 13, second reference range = 14.6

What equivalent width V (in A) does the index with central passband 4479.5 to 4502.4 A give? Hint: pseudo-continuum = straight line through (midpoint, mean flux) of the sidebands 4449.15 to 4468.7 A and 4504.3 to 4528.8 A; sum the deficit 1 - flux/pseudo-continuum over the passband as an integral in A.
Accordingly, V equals -0.95 A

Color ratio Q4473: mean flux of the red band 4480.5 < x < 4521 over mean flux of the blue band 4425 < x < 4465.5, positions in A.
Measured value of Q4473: 1.1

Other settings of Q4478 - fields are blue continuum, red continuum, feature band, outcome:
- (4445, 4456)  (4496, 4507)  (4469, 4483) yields 0.32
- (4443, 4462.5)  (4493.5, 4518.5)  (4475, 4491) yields -0.09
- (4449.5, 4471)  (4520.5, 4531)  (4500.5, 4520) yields -2.27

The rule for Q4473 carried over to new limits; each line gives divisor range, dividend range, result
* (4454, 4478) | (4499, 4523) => 1.11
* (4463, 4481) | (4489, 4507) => 1.08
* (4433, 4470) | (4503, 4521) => 1.12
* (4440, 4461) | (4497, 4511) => 1.13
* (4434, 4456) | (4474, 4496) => 1.06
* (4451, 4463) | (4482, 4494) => 1.12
